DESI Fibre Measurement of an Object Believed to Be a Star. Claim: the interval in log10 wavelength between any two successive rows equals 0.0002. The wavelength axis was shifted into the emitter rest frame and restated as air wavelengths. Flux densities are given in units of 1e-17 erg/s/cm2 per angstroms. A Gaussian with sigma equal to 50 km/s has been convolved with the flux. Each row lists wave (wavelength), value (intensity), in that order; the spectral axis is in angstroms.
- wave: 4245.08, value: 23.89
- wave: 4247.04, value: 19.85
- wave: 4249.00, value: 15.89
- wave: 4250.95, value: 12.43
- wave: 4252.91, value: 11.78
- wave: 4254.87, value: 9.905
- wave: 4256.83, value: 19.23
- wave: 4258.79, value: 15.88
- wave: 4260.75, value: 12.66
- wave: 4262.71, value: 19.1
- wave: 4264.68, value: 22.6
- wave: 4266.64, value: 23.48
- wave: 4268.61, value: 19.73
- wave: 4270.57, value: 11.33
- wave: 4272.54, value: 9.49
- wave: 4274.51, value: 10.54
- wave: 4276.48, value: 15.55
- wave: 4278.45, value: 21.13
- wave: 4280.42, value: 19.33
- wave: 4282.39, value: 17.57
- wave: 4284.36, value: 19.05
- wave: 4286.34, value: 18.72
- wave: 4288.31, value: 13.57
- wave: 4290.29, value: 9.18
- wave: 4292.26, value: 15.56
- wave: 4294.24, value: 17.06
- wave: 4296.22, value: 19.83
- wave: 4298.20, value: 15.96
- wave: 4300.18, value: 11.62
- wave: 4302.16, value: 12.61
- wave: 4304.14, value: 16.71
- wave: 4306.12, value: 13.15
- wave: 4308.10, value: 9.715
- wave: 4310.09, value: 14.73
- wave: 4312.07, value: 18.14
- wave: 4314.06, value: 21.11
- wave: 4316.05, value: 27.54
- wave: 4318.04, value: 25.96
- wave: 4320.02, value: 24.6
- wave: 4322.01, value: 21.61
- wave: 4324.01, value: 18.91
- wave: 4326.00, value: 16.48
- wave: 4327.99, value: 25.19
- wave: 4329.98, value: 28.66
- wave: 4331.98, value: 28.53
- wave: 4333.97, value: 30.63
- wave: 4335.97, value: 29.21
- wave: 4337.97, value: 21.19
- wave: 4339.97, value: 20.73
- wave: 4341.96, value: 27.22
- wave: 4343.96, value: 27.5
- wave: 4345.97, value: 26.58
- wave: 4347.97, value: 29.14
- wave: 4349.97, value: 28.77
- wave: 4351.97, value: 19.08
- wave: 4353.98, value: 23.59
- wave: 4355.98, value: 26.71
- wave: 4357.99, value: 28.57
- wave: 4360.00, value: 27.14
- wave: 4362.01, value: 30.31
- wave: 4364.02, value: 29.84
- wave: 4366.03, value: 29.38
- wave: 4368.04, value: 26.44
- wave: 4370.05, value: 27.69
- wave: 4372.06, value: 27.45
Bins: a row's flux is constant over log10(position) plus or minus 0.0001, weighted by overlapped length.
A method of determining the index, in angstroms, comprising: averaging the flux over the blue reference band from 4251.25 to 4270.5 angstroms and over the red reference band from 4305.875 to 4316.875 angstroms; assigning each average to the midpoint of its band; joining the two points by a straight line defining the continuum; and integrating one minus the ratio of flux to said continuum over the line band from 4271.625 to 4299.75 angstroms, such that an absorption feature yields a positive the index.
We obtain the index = 2.12 angstroms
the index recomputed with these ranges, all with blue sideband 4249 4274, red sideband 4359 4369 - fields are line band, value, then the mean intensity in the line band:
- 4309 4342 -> 0.49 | 23.4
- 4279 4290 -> 0.70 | 17.2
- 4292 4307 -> 3.70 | 15.3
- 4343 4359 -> 0.42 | 26.2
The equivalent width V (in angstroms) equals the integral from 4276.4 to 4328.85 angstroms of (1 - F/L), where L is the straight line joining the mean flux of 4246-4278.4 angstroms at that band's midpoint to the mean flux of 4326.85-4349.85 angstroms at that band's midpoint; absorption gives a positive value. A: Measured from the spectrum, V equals 9.1 angstroms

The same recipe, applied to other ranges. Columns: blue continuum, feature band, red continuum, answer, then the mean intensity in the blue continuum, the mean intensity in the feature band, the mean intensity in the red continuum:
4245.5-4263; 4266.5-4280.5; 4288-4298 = -0.40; 15.3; 15.7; 15.2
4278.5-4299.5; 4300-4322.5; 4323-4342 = 2.87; 16.7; 18.3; 24.5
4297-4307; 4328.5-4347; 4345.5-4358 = -3.48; 14.1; 26.7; 25.9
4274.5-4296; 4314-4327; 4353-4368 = -0.41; 16.5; 22.4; 27.8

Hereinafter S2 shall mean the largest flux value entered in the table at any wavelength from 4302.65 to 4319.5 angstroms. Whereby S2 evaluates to 27.54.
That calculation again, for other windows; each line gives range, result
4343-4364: 30.31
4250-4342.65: 30.63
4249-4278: 23.48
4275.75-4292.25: 21.13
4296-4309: 19.83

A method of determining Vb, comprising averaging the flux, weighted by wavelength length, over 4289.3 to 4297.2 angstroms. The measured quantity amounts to 15.4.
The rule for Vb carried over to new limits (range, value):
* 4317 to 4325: 22.8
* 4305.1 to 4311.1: 12.6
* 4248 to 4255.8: 12.5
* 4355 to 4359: 27.6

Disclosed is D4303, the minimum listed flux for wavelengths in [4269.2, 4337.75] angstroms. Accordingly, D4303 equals 9.18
